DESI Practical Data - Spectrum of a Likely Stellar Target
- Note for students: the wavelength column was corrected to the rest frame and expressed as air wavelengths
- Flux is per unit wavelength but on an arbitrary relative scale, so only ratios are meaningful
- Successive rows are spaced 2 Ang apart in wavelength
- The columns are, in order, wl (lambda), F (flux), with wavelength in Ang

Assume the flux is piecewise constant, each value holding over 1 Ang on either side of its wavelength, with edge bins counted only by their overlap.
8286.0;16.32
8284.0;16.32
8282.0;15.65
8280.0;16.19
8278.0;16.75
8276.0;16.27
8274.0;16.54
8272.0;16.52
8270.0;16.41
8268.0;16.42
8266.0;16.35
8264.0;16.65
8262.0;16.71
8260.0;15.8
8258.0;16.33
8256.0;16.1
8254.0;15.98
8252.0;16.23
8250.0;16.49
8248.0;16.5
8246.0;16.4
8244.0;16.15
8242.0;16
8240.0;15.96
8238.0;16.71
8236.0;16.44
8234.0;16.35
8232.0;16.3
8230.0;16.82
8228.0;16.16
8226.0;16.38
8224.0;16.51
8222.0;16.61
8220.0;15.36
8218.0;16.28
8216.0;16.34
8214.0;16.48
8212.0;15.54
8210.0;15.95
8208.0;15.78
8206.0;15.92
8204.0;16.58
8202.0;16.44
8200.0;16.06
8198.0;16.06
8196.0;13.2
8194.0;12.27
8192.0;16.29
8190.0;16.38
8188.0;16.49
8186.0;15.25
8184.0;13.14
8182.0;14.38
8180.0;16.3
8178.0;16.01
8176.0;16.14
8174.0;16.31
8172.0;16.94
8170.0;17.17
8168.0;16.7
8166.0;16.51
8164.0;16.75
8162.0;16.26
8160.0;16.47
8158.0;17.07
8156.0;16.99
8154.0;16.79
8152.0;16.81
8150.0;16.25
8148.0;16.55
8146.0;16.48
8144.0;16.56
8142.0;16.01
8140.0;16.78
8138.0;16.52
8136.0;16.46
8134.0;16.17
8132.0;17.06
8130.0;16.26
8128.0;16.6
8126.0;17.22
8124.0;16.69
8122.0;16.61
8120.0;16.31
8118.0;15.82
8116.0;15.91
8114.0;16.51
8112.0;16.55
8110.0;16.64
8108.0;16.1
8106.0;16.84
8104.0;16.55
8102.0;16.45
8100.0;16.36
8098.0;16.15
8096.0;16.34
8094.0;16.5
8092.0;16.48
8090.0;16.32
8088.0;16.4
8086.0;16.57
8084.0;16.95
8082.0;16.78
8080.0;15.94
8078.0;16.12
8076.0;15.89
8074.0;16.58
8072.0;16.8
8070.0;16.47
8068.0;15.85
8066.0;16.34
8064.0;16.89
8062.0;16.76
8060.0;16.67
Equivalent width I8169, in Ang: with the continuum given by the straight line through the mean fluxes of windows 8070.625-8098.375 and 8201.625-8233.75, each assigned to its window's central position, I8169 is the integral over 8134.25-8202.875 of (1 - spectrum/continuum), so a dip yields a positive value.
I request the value 0.9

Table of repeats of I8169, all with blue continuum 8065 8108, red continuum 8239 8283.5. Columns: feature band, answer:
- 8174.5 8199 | 1.7 Ang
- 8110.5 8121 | 0.1 Ang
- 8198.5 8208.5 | 0.1 Ang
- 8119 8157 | -0.5 Ang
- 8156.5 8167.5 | -0.2 Ang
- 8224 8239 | -0.1 Ang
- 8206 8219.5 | 0.2 Ang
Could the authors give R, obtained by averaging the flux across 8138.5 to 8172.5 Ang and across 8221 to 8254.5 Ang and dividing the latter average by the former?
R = 0.98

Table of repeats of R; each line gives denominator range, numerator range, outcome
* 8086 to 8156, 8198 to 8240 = 0.99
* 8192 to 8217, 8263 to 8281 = 1.06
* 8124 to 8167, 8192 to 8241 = 0.96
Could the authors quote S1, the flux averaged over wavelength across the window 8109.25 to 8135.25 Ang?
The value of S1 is 16.5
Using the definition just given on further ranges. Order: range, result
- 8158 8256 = 16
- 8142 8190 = 16.3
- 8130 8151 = 16.5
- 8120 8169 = 16.6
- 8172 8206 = 15.5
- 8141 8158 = 16.6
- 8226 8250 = 16.4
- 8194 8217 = 15.7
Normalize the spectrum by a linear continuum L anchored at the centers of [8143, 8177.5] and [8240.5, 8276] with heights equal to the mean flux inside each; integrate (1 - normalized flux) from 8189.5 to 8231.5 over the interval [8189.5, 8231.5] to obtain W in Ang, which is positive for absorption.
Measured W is 1.5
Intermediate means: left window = 16.6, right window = 16.3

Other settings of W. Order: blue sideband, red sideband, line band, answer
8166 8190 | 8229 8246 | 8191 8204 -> 0.7 Ang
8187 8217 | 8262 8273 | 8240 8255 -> 0.0 Ang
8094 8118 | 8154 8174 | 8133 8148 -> 0.1 Ang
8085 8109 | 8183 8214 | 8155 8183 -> -1.2 Ang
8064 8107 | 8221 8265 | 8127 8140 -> -0.1 Ang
